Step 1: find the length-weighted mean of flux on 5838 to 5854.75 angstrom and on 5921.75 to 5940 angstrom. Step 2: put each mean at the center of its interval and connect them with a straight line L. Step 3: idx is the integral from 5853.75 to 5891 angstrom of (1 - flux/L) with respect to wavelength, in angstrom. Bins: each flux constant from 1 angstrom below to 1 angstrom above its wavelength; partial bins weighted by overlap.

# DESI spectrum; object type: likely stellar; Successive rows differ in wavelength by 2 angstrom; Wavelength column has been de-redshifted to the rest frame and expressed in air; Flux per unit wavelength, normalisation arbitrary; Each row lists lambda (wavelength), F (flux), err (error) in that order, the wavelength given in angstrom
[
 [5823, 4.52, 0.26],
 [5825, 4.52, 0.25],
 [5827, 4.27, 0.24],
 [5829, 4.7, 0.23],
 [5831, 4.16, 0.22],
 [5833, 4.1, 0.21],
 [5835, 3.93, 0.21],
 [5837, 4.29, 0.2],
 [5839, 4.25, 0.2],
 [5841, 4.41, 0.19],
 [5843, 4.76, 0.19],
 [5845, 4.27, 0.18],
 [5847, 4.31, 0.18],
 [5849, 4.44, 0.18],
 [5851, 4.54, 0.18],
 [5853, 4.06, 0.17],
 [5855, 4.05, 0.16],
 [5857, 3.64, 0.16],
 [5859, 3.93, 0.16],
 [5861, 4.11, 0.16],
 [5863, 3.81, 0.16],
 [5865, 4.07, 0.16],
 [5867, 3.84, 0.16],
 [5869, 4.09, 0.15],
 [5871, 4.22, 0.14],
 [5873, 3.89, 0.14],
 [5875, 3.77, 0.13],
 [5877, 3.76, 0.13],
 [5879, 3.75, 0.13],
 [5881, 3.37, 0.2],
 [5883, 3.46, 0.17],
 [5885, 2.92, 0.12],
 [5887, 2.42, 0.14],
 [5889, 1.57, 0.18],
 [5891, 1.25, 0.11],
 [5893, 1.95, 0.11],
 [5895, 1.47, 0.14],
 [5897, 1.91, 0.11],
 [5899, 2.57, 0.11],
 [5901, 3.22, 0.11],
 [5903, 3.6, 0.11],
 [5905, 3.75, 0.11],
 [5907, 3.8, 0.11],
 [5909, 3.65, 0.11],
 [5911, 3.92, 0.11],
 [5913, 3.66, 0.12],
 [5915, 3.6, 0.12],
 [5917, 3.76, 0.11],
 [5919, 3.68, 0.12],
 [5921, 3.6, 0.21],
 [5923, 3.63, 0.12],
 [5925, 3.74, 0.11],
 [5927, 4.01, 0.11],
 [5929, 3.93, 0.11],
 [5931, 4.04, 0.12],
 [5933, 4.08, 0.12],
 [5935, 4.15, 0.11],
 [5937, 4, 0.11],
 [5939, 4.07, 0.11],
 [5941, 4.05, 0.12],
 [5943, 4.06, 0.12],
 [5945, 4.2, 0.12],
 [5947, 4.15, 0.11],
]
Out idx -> 6.3 angstrom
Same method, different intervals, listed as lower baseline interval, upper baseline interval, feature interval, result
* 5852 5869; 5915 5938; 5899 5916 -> 1.31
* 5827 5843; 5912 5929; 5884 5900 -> 7.80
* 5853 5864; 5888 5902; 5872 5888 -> -3.56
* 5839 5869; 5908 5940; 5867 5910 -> 9.92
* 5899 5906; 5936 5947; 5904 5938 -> -1.00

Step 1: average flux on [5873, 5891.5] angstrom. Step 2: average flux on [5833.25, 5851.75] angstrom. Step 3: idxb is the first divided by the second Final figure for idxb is 0.7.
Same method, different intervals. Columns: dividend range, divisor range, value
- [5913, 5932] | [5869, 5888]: 1.07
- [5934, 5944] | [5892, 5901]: 1.92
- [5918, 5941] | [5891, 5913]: 1.33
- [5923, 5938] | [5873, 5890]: 1.25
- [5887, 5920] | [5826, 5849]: 0.68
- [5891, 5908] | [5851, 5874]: 0.67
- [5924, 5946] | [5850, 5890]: 1.10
